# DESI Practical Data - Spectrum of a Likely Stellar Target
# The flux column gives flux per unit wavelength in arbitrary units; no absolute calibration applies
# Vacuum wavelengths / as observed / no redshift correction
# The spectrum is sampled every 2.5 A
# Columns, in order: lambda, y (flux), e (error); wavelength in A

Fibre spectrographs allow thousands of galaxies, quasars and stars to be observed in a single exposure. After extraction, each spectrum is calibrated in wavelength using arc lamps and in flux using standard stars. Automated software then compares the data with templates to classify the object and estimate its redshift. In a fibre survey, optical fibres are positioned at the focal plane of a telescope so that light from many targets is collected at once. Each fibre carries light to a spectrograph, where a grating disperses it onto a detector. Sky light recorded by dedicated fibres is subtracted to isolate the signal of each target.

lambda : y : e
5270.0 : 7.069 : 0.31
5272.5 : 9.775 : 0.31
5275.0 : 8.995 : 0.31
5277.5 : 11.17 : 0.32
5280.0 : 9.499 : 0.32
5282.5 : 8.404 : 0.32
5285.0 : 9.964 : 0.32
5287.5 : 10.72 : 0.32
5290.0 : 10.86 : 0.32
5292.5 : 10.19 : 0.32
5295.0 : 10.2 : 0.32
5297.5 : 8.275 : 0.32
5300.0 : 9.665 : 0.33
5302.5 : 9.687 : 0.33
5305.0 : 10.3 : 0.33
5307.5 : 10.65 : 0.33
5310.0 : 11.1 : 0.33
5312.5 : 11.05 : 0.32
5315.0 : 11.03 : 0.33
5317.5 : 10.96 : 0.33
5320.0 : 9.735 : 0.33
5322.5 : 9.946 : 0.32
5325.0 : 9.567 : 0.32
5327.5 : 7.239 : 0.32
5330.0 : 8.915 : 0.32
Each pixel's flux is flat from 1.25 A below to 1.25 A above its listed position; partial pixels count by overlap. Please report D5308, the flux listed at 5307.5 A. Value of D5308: 10.65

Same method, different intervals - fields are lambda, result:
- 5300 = 9.665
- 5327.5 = 7.239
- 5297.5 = 8.275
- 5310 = 11.1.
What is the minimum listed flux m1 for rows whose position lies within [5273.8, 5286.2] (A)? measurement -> 8.404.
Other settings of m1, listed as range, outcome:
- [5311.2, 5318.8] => 10.96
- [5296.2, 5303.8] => 8.275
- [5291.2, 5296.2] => 10.19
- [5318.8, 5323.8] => 9.735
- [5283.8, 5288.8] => 9.964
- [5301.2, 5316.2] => 9.687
